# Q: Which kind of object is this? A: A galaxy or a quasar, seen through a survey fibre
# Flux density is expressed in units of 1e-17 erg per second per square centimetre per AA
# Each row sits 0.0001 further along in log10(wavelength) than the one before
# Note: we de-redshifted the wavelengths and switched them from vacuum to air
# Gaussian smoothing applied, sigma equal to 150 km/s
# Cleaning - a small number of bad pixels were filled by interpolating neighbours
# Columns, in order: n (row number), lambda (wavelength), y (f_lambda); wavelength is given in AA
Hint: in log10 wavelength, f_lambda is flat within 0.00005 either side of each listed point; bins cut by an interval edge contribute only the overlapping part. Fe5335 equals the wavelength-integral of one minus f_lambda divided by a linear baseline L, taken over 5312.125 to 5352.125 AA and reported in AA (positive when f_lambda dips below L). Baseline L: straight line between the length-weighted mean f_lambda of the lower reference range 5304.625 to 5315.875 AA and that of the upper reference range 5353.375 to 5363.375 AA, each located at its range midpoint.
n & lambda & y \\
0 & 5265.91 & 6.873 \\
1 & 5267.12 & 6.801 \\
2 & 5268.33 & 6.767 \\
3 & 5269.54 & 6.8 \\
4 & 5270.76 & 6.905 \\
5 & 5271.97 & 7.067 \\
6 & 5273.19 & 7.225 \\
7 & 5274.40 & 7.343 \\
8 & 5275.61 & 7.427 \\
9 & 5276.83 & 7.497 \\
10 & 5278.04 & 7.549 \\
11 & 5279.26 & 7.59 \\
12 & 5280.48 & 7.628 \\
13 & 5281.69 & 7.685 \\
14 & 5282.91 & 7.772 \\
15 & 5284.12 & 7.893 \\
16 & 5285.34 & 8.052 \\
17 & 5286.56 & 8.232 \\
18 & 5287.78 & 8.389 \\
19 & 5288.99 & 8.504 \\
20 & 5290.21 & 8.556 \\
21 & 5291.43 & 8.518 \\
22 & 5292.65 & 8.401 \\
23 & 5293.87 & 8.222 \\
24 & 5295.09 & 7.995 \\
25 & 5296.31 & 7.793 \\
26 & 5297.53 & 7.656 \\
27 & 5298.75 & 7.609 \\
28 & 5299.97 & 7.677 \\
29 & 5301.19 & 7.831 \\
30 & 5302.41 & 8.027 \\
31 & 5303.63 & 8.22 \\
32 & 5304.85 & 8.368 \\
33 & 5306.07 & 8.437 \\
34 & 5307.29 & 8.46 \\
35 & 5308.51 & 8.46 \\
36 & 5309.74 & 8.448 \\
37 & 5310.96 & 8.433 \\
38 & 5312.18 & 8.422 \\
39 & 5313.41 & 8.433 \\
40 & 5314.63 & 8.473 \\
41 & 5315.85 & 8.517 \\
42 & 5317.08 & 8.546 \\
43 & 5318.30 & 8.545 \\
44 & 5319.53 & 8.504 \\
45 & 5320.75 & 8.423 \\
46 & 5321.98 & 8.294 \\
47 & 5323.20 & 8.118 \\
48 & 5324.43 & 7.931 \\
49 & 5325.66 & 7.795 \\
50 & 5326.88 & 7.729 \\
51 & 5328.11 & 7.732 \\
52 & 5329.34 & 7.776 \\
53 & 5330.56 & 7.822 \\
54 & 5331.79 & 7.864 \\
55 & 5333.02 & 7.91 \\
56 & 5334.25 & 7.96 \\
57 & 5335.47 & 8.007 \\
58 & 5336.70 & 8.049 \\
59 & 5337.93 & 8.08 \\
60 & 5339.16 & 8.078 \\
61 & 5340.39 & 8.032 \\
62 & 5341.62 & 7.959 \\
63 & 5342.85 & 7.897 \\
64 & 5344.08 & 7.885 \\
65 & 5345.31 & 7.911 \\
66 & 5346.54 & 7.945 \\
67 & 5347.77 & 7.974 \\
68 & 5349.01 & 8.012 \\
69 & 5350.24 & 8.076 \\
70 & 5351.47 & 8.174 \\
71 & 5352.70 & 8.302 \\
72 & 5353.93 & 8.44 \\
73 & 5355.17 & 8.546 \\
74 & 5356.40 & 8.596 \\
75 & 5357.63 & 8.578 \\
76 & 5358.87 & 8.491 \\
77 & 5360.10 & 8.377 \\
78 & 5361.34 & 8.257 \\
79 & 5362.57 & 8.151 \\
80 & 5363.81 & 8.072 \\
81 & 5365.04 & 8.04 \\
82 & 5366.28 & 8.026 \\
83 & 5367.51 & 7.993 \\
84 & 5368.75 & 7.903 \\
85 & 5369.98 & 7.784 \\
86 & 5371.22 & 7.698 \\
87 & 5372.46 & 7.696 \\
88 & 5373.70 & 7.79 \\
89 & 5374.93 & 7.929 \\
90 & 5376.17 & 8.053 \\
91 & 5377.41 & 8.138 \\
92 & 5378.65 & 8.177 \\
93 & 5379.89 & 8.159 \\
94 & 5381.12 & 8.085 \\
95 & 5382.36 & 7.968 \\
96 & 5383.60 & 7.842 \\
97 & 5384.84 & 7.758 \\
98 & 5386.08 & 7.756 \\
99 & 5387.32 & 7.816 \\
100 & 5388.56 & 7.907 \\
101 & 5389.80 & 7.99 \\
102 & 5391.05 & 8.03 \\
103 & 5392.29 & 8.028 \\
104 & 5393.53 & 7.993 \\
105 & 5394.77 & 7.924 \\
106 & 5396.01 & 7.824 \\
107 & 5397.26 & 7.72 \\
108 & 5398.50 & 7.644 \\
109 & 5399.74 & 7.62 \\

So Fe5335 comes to 1.7 AA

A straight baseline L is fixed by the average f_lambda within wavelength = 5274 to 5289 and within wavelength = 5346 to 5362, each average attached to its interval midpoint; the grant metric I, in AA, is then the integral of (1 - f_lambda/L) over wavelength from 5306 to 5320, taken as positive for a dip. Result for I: -0.8 AA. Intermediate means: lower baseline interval 7.79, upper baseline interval 8.29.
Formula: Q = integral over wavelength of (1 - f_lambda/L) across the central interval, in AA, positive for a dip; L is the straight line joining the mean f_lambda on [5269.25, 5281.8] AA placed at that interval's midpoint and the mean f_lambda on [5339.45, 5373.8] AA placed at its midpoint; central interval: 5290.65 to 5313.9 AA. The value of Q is -1.8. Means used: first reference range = 7.34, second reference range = 8.1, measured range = 8.18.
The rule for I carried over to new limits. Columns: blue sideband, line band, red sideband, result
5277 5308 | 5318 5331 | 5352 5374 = 0.06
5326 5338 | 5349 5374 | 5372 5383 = -0.58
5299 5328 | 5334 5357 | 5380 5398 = 0.00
